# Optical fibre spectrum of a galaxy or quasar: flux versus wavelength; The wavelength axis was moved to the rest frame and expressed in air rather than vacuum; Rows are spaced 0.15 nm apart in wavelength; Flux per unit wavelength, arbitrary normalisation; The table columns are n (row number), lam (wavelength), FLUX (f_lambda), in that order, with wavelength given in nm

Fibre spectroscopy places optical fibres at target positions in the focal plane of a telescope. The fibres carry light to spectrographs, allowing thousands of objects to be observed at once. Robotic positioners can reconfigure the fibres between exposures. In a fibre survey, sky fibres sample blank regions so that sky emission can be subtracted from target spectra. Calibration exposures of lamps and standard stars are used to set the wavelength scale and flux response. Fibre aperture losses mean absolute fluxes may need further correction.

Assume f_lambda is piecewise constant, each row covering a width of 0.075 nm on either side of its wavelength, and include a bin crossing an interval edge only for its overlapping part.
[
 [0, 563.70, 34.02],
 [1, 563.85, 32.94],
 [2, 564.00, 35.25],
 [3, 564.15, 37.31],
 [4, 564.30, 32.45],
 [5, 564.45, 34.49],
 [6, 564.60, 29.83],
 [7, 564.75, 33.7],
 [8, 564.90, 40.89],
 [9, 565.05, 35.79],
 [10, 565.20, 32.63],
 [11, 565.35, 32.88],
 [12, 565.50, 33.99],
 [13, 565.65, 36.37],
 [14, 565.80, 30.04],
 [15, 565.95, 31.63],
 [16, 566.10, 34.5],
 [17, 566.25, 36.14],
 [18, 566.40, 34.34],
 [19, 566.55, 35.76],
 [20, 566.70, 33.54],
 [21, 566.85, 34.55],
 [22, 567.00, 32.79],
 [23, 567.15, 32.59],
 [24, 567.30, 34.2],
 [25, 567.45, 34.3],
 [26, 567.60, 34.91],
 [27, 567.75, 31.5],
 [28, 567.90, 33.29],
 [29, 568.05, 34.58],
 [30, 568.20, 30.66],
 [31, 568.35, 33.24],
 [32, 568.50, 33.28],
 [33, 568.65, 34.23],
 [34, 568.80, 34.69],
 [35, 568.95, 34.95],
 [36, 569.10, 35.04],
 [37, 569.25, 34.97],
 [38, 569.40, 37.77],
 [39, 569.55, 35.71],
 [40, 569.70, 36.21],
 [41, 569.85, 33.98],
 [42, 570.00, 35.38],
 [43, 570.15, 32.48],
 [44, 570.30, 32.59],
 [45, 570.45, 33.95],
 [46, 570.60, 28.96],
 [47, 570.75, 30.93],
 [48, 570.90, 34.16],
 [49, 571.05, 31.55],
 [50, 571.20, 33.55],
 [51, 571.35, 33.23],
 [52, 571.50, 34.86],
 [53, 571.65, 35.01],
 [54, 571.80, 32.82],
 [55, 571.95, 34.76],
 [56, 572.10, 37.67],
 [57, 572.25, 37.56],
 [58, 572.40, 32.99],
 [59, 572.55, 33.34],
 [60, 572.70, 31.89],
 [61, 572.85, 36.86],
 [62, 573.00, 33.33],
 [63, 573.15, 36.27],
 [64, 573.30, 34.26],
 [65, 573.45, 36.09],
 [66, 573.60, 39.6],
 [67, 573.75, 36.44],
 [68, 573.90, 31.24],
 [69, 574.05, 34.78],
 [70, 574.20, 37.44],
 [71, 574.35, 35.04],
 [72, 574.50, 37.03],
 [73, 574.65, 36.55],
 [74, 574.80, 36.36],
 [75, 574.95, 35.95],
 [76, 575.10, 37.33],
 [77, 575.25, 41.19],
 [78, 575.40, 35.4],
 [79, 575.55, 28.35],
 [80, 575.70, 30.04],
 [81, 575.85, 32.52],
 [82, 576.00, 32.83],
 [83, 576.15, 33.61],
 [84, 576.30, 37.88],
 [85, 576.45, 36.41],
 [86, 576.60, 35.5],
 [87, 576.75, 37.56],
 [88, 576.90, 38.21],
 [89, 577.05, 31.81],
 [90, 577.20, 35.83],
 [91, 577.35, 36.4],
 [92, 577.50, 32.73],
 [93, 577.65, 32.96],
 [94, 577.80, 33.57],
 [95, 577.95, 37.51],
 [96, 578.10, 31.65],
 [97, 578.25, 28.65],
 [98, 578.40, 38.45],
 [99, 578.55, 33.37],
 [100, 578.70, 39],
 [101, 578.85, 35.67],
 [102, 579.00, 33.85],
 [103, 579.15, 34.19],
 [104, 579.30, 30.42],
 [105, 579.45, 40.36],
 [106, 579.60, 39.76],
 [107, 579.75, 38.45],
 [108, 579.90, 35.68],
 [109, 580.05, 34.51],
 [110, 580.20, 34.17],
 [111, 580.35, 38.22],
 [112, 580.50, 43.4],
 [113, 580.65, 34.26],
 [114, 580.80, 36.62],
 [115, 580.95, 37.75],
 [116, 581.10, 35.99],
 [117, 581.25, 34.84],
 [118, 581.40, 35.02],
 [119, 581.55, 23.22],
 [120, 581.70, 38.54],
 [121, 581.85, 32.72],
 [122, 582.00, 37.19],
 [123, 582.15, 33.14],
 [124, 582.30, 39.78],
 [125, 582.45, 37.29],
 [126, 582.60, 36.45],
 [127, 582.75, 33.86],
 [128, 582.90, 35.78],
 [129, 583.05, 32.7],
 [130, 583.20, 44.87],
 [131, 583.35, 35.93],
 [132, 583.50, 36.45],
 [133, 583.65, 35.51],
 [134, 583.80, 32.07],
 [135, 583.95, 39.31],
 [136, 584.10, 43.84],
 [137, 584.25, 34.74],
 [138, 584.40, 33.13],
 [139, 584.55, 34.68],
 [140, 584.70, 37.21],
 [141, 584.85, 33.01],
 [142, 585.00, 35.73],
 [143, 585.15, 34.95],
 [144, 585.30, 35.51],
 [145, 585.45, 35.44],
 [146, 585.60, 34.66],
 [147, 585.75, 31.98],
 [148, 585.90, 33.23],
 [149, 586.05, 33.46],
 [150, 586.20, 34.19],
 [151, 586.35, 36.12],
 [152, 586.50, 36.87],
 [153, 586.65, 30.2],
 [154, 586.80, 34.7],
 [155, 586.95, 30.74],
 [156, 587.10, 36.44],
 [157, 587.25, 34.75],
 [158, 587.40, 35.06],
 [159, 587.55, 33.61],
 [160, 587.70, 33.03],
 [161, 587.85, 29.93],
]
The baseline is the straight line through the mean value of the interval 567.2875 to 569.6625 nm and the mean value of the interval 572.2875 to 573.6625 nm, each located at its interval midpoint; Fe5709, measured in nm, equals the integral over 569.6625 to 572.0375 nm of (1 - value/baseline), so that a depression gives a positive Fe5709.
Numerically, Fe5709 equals 0.086 nm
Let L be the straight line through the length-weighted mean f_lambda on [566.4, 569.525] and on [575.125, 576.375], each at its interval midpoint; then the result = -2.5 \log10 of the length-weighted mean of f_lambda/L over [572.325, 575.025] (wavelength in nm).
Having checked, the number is -0.038 mag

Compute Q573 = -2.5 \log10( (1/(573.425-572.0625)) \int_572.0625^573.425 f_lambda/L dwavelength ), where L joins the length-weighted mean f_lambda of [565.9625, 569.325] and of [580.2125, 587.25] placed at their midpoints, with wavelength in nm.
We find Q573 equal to -0.01 mag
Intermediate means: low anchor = 34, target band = 34.9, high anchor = 35.5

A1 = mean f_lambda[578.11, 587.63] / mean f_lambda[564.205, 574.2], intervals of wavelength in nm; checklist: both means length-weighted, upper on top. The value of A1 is 1.0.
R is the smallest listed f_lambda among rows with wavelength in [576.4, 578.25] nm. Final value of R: 28.65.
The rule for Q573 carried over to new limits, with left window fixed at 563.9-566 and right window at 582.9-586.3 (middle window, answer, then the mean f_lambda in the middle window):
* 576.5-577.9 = 0.00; 35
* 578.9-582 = -0.01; 35.6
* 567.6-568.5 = 0.05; 32.9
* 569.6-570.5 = 0.01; 34.1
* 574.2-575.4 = -0.06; 37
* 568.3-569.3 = 0.00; 34.4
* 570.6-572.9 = 0.02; 33.9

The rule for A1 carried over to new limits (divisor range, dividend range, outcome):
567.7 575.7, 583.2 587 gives 1.02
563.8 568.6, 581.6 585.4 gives 1.06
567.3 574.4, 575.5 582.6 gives 1.02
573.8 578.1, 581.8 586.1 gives 1.02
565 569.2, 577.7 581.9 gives 1.05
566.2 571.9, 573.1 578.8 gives 1.04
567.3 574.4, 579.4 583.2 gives 1.05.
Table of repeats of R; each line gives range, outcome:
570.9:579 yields 28.35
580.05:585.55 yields 23.22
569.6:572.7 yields 28.96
